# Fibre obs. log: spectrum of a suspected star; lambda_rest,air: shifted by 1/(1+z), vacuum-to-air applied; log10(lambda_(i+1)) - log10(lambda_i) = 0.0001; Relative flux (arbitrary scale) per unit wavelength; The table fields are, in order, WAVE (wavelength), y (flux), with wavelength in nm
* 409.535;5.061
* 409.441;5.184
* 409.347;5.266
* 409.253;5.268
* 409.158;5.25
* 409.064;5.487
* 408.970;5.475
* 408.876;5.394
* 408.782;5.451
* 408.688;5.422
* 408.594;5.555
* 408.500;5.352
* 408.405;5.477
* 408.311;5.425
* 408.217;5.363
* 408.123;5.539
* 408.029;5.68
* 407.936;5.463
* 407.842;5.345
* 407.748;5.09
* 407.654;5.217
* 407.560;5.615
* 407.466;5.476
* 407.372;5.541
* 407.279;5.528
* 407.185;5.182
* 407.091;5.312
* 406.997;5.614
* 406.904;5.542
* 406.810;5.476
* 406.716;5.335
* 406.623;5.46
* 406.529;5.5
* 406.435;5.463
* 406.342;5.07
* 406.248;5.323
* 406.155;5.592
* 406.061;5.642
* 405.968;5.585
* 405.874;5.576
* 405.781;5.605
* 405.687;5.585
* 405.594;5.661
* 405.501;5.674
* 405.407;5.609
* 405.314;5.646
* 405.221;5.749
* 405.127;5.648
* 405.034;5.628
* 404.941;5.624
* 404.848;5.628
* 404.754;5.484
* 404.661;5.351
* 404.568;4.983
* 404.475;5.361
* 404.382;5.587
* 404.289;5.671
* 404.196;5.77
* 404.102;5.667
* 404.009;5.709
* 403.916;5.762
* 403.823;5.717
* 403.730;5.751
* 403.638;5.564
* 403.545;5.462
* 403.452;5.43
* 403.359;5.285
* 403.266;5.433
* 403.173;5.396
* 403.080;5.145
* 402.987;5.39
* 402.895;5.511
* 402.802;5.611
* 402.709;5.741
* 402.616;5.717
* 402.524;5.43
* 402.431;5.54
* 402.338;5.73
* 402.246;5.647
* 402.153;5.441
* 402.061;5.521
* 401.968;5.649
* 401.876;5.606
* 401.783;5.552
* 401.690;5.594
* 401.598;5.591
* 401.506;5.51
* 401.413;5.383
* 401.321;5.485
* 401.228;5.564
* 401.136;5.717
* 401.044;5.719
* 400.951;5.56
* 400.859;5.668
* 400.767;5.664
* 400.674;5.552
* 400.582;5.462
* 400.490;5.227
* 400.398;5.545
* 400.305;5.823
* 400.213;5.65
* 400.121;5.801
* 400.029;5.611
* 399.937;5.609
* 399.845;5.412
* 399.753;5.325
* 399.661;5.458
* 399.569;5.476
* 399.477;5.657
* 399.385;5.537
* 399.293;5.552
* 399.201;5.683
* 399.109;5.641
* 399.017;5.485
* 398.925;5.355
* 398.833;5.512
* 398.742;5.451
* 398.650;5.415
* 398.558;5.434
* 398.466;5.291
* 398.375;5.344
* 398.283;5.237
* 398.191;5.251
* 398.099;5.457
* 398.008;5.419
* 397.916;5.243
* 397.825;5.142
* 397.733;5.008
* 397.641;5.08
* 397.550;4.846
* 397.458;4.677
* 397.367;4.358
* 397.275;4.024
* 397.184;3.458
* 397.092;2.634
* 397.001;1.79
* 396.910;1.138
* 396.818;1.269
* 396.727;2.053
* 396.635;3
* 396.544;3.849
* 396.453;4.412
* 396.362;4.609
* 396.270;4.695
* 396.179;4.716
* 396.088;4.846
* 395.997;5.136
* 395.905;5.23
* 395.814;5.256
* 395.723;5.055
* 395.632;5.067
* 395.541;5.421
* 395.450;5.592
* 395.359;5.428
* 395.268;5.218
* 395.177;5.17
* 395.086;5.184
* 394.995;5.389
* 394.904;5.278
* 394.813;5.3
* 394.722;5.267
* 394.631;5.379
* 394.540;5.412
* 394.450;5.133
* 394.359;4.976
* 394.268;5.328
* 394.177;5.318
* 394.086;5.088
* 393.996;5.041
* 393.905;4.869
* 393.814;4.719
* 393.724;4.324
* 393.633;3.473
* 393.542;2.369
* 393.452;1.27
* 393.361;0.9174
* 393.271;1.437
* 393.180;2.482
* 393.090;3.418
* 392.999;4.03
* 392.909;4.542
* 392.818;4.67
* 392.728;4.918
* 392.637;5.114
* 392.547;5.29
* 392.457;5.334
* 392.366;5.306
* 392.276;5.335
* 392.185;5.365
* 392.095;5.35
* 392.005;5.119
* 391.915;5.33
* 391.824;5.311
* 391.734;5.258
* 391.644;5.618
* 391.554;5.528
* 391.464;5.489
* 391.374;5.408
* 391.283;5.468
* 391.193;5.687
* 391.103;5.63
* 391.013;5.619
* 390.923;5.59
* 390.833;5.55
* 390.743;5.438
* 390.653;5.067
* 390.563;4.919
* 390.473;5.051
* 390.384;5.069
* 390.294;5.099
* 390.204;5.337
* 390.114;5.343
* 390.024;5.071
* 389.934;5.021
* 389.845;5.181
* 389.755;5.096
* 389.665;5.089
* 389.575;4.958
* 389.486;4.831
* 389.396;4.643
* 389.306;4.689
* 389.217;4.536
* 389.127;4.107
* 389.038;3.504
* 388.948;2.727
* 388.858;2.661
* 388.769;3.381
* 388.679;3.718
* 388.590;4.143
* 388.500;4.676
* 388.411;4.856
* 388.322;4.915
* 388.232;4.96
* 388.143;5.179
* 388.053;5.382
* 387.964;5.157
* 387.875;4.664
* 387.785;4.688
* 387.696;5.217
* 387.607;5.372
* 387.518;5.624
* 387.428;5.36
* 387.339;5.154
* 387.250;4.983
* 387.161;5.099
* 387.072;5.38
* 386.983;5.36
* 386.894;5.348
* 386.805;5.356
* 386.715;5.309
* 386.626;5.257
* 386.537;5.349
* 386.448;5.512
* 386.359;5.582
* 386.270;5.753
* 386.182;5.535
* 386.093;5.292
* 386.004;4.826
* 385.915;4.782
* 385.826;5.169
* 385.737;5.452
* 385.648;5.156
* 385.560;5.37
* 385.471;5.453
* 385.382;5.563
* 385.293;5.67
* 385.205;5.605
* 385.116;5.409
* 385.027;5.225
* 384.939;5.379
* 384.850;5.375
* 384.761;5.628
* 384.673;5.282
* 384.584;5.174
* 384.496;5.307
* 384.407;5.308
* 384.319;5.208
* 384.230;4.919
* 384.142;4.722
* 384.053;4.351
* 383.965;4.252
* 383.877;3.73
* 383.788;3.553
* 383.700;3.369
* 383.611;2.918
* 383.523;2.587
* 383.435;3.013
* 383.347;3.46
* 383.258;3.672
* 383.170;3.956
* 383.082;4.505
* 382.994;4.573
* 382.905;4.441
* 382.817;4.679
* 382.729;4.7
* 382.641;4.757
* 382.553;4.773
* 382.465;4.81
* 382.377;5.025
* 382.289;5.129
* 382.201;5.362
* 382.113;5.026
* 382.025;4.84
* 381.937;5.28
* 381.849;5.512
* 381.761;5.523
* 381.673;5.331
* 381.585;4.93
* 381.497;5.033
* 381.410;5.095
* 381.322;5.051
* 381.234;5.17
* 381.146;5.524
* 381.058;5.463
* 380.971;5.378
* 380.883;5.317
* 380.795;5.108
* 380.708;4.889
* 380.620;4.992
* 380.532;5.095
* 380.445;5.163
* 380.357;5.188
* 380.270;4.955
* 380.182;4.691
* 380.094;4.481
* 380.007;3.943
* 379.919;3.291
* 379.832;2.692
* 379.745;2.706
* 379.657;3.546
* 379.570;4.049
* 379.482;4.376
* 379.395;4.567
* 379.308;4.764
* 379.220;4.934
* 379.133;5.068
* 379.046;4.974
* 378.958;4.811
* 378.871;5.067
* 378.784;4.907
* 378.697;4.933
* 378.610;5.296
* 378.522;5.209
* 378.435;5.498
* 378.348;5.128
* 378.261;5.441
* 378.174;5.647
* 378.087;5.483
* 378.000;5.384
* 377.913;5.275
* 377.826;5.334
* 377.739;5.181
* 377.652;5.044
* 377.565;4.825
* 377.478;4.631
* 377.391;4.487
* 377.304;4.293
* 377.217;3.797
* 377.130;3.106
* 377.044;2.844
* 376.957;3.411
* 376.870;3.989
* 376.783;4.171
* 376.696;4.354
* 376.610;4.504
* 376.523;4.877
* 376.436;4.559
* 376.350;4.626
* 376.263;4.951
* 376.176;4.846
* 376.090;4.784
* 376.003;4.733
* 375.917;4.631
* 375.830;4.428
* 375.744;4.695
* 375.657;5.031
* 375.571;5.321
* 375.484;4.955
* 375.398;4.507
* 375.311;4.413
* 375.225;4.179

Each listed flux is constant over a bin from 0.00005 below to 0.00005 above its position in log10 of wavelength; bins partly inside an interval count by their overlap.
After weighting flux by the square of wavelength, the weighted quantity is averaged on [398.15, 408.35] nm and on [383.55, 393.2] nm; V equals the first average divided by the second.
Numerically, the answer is 1.20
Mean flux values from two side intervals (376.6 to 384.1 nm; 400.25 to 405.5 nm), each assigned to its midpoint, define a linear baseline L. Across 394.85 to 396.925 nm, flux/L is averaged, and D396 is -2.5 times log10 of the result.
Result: 0.16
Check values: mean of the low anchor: 4.6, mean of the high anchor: 5.56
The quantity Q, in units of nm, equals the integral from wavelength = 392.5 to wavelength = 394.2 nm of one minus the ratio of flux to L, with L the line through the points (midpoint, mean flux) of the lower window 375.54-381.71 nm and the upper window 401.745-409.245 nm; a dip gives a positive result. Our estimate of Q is 0.43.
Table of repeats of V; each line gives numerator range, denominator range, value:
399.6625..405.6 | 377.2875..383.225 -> 1.28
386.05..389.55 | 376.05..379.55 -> 1.08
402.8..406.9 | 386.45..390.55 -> 1.24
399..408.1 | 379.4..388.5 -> 1.25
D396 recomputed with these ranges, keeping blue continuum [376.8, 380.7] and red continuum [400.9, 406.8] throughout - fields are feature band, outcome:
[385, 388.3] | -0.08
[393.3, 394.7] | 0.22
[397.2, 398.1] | 0.10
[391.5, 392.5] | -0.05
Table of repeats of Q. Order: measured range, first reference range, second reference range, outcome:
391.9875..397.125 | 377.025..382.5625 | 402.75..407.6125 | 0.84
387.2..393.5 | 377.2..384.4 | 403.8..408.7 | 0.31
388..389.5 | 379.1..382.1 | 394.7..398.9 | 0.13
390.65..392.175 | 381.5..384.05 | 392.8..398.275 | -0.38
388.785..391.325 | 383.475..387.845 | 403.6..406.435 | 0.14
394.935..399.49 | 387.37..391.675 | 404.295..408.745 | 0.39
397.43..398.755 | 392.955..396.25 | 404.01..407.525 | -0.10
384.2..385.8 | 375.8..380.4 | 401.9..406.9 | -0.18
